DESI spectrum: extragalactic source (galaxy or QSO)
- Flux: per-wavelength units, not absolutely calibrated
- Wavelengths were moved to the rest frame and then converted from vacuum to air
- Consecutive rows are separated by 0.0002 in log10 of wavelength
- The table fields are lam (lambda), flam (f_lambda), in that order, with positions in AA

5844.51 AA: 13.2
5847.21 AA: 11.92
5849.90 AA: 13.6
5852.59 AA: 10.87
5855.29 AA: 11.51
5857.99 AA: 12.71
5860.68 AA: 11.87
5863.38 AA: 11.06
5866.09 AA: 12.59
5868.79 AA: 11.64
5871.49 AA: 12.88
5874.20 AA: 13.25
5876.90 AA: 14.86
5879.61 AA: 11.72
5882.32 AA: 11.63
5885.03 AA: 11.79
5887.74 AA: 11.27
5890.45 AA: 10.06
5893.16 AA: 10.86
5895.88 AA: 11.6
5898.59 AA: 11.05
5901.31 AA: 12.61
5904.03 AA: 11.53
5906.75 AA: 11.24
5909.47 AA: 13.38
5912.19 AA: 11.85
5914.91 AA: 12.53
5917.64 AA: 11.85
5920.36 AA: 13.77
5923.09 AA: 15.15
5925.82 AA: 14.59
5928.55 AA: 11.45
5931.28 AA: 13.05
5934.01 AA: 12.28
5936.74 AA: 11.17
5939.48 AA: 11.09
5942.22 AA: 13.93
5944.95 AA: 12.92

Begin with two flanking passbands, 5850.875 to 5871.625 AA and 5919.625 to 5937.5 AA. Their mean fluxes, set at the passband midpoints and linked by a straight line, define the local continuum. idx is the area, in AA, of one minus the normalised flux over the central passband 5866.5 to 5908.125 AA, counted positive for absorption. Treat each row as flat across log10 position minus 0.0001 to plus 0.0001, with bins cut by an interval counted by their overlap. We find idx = 1.5 AA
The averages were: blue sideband 11.9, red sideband 13.1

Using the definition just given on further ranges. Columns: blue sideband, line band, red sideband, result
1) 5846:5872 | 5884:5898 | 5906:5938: 1.5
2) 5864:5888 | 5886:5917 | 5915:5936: 2.7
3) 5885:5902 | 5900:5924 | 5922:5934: -0.4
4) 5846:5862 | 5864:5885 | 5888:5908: -1.5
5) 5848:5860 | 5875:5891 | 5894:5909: -0.2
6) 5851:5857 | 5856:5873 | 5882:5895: -1.2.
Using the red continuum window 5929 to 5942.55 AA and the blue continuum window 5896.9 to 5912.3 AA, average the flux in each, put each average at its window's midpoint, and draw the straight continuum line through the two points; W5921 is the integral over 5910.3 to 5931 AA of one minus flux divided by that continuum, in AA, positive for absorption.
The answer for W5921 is -1.7 AA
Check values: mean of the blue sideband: 11.9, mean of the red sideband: 12.1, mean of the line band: 13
